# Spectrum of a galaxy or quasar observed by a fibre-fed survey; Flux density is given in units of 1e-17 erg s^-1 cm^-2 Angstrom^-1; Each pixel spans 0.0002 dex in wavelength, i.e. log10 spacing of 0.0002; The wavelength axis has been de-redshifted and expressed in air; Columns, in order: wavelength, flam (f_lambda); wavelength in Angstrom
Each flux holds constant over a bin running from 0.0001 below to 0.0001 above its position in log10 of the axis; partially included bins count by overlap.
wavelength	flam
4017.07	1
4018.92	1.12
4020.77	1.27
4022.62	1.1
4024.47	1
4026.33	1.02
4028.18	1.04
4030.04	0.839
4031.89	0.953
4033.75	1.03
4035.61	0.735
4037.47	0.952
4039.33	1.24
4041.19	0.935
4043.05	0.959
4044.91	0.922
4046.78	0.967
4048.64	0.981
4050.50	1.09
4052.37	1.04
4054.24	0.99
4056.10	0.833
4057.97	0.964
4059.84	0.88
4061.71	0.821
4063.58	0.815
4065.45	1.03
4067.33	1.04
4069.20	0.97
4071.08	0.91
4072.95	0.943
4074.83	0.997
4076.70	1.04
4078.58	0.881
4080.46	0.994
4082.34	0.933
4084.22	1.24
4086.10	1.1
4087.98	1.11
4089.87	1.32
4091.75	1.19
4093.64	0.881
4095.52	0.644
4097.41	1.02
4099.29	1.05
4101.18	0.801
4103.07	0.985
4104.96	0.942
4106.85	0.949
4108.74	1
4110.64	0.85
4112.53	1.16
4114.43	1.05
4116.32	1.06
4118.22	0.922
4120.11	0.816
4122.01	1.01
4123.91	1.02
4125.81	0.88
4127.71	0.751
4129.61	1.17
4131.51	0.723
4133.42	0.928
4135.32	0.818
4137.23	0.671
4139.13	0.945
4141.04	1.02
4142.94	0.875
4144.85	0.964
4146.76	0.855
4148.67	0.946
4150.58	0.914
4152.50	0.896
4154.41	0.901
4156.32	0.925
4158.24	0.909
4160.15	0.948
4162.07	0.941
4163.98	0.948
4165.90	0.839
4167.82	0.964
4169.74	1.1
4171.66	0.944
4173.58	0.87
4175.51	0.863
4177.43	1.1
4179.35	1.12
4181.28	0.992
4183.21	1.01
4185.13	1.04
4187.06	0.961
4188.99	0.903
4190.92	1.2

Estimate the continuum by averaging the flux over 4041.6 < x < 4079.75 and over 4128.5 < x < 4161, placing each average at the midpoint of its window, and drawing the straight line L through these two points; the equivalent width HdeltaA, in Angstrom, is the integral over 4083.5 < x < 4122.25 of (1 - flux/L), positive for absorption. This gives -3.1 Angstrom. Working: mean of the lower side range 0.954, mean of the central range 1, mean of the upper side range 0.906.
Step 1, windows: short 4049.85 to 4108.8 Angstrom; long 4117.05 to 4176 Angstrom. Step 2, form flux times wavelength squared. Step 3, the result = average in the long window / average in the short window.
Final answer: 0.96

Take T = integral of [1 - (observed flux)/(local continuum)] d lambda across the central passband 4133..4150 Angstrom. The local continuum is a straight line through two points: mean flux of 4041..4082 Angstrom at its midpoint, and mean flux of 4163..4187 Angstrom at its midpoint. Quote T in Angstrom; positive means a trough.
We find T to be 1.5 Angstrom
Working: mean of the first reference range 0.955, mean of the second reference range 0.982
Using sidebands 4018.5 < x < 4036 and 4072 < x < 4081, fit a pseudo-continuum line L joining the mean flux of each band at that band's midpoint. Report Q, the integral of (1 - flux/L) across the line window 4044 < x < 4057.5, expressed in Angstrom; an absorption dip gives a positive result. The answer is 0.3 Angstrom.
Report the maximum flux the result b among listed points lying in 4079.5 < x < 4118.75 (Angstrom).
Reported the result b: 1.32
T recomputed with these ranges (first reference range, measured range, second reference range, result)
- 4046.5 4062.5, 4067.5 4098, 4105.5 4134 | -1.9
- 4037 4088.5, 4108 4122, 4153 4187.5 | -0.1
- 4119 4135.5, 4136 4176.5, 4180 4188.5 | 1.6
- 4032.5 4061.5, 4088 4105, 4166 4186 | -0.3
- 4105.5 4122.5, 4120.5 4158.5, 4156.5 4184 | 2.7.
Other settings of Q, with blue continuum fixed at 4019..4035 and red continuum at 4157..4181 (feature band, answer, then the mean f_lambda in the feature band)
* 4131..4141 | 1.41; 0.839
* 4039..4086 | 1.75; 0.976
